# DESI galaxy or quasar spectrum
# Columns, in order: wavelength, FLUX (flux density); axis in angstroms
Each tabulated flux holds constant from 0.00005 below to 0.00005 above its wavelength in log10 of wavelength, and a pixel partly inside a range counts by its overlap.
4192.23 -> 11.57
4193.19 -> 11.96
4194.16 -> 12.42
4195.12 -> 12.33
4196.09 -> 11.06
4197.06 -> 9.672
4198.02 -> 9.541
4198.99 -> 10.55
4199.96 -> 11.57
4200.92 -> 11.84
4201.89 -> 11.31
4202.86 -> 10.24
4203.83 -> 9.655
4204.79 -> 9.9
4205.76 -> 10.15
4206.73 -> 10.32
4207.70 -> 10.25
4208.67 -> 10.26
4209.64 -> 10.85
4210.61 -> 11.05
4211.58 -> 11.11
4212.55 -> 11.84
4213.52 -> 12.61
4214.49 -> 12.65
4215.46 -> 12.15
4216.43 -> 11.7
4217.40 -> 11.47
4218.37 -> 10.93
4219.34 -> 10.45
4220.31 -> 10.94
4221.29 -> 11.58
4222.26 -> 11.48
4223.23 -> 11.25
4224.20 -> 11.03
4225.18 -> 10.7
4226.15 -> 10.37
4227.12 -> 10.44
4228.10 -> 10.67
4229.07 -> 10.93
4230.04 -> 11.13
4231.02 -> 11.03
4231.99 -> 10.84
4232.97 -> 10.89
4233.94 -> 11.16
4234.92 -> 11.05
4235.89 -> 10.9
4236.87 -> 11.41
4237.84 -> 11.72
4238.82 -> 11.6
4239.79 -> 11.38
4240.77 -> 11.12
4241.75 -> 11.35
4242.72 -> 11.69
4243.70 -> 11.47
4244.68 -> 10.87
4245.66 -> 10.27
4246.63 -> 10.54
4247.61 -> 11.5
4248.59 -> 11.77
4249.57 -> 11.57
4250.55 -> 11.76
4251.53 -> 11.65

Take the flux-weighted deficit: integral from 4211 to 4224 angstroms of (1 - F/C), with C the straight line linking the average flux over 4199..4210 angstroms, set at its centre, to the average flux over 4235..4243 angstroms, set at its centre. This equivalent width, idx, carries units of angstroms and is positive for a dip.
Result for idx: -0.8 angstroms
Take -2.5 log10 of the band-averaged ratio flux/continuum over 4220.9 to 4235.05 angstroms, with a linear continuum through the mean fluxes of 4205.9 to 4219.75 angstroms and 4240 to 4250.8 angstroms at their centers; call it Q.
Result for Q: 0.03 mag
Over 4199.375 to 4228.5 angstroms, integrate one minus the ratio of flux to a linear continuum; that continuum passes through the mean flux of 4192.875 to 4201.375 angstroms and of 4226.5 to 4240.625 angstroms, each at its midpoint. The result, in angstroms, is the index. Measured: 0.3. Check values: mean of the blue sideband 11.2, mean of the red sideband 11.1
